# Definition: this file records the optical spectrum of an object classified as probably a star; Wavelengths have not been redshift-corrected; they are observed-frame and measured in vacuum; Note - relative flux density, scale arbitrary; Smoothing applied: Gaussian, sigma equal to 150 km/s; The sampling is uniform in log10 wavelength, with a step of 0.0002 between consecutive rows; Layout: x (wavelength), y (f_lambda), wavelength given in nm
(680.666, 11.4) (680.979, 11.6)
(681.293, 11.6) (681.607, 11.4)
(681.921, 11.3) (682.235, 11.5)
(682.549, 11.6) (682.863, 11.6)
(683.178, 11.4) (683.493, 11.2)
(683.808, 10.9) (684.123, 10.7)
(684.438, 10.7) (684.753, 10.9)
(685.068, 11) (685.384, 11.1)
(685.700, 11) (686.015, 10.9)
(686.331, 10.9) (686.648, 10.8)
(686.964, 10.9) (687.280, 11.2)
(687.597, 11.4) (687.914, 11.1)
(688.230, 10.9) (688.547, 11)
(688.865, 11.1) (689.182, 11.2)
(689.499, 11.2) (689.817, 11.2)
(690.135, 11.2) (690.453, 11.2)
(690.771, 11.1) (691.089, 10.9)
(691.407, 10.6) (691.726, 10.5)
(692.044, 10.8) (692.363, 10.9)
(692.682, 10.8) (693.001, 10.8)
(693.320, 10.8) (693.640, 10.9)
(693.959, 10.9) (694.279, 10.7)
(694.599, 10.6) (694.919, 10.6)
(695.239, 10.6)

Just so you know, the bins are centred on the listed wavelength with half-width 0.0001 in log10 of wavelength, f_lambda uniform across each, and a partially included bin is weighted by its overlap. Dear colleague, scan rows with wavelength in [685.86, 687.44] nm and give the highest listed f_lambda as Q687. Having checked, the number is 11.2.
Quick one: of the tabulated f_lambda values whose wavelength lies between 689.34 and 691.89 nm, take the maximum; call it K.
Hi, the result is 11.2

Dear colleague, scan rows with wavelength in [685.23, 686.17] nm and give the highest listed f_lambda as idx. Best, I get 11.1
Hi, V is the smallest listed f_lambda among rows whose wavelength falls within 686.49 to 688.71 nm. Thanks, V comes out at 10.8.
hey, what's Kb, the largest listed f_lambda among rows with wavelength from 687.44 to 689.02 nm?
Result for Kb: 11.4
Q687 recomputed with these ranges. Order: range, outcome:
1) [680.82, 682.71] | 11.6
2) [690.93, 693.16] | 10.9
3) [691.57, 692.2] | 10.8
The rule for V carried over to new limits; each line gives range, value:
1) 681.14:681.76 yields 11.4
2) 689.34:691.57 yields 10.6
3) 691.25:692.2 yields 10.5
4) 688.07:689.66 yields 10.9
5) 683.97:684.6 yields 10.7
